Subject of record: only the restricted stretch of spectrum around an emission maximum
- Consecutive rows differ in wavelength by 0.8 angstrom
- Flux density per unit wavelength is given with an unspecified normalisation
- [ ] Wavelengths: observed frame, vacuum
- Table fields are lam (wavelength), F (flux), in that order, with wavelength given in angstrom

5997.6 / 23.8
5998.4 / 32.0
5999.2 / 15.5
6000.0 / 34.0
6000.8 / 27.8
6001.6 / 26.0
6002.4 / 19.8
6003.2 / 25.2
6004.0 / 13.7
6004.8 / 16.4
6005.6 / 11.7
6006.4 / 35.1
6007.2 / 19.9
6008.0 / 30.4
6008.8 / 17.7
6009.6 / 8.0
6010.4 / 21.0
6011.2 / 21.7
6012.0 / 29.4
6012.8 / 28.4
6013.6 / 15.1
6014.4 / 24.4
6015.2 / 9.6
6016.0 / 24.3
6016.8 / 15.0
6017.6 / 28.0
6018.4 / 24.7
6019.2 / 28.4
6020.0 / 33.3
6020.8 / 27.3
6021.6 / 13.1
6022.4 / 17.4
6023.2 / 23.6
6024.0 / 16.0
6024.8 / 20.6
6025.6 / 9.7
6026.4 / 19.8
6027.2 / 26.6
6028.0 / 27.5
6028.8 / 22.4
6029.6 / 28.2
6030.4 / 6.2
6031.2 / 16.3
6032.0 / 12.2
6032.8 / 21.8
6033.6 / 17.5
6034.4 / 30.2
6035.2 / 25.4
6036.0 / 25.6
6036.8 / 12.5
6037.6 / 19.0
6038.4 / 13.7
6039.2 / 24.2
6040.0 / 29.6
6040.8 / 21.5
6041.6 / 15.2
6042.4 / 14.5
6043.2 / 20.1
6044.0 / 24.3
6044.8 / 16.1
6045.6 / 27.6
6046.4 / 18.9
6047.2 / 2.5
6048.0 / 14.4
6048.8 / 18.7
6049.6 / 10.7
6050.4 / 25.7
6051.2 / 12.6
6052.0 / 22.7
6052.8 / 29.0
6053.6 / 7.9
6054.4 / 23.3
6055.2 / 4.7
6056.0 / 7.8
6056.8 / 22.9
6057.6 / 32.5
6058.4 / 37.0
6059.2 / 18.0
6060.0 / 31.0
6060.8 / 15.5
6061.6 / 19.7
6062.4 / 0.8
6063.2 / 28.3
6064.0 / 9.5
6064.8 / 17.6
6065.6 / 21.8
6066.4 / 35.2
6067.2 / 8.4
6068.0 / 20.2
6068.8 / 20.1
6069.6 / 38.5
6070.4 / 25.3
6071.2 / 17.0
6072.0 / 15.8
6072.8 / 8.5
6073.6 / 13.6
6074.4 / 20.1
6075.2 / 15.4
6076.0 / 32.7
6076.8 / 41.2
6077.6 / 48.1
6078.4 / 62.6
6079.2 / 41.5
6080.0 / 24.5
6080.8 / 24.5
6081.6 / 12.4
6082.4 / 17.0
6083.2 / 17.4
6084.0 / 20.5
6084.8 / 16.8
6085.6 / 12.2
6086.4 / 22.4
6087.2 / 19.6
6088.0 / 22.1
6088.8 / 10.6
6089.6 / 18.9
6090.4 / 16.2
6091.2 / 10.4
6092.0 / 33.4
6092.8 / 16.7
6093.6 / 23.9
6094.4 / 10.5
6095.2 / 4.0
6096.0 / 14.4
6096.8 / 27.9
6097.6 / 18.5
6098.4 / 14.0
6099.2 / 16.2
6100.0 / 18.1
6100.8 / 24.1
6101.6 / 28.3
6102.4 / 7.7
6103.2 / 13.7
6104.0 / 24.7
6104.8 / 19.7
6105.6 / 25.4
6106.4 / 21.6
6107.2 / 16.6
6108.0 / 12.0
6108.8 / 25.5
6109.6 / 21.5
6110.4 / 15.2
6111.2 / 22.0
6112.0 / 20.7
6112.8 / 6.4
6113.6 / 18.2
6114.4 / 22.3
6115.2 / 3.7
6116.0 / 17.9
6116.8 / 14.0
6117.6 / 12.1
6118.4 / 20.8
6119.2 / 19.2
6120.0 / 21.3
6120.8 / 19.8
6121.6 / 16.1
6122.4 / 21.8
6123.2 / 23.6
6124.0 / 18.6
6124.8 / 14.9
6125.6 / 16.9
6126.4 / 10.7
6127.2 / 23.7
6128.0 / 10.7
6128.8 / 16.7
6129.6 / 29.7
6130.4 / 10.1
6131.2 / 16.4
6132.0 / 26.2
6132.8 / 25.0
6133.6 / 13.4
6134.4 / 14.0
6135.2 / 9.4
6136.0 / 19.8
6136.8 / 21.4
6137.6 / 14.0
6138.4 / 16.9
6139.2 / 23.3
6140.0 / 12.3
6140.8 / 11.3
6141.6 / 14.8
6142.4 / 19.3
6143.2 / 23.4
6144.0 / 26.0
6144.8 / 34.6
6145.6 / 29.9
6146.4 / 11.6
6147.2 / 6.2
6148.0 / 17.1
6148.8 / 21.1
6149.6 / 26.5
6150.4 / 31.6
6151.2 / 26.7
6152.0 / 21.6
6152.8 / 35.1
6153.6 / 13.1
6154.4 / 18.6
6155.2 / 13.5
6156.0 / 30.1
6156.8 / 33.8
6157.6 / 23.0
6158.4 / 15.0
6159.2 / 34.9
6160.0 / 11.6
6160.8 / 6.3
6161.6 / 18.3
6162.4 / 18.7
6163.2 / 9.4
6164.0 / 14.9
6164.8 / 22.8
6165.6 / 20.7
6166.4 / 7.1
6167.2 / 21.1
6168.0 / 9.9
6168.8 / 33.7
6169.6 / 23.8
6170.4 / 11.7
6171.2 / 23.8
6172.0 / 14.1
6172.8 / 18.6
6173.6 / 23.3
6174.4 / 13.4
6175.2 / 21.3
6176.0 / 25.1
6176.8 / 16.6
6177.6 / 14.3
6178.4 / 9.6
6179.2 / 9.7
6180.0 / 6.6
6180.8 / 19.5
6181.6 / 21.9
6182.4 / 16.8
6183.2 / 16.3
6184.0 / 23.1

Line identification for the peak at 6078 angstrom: [O III]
